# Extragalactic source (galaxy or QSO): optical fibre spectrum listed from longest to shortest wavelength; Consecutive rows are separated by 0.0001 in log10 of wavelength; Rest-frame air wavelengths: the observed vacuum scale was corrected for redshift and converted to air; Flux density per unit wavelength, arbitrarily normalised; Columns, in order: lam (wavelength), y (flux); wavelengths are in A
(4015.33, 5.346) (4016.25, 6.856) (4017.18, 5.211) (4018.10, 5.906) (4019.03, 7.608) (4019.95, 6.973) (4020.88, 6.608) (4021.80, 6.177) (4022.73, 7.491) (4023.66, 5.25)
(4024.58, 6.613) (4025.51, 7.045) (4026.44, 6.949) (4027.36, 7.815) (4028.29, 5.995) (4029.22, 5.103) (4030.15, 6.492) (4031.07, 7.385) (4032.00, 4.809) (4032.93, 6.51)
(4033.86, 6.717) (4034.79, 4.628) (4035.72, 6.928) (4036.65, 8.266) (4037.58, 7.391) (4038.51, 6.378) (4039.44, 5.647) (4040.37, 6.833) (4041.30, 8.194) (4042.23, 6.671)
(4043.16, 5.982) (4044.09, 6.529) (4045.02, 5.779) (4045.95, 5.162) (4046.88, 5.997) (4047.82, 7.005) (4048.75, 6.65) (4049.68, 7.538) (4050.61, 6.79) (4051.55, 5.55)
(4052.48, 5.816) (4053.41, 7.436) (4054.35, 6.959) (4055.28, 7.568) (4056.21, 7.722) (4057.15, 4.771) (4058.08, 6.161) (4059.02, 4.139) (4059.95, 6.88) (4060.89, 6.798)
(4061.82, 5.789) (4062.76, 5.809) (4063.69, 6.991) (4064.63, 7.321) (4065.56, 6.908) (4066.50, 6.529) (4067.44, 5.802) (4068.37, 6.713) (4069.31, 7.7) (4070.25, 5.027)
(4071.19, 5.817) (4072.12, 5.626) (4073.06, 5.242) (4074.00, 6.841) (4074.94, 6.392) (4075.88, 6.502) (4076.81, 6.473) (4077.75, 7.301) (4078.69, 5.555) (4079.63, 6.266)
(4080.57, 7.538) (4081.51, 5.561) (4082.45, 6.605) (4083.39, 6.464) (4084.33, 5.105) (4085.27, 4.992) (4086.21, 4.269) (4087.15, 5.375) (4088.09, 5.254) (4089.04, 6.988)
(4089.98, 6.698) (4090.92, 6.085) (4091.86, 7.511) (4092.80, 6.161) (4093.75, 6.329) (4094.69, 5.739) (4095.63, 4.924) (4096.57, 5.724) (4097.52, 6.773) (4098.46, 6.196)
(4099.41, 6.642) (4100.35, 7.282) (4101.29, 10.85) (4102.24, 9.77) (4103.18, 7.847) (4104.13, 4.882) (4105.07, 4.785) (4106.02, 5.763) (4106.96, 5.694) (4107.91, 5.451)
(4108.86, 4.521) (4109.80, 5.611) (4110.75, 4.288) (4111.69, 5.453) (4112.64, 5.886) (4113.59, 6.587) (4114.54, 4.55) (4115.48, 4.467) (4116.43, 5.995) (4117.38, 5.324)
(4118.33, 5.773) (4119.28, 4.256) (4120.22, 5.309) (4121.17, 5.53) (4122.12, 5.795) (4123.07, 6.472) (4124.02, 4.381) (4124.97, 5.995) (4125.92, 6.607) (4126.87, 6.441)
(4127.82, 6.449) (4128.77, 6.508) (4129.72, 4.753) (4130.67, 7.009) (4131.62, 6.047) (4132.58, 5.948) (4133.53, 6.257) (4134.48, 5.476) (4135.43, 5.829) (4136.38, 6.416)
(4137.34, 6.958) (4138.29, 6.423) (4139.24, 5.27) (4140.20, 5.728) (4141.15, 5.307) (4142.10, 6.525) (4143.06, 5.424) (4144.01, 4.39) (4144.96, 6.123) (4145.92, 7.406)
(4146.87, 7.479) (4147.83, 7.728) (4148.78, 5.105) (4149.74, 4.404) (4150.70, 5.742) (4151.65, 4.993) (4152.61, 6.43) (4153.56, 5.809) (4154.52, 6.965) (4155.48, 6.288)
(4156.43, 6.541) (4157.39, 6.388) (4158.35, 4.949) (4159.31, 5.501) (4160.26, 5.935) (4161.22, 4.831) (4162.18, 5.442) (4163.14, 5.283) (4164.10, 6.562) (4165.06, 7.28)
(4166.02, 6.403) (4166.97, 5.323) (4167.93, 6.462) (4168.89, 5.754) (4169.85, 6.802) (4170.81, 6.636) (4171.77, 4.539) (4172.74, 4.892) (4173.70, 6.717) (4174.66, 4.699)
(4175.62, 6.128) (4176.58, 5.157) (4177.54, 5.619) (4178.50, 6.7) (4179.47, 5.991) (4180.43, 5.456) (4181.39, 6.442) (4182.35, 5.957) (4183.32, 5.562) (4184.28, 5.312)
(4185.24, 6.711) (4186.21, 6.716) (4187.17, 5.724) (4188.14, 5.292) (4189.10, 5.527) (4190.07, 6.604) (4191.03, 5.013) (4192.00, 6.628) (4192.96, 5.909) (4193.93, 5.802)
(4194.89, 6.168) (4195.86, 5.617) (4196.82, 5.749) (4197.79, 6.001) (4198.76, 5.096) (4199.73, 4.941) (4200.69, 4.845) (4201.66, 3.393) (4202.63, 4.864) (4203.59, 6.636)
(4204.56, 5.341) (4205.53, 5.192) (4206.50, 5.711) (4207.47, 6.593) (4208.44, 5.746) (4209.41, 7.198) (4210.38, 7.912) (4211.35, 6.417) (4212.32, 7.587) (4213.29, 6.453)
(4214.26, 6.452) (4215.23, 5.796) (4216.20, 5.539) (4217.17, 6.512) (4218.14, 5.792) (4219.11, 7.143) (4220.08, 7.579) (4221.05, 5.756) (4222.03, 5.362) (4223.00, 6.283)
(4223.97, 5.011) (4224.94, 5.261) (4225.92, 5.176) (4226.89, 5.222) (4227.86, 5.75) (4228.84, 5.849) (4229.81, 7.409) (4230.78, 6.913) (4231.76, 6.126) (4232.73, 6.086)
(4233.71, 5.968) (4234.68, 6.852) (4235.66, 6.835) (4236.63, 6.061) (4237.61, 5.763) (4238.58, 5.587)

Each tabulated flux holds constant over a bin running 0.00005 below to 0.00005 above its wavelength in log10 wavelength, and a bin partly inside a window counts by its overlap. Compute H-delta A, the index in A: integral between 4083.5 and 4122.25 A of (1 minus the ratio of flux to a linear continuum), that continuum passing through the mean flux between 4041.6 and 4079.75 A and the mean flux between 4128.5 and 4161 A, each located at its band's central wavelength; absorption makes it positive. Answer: 1.6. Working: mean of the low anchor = 6.36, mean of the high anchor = 5.99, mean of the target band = 5.92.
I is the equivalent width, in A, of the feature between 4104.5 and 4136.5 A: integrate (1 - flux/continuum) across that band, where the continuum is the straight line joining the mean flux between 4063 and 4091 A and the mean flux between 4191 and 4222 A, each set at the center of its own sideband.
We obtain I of 2.61 A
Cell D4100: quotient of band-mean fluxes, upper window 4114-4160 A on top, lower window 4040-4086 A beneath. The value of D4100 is 0.92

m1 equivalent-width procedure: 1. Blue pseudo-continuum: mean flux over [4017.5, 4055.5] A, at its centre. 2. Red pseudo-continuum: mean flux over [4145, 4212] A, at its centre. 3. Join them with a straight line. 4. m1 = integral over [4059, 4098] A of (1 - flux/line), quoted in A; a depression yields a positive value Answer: 1.1 A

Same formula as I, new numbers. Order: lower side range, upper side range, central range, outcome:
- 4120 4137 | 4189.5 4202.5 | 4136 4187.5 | -1.90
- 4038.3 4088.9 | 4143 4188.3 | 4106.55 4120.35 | 1.88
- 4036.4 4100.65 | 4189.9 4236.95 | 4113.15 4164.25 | 2.65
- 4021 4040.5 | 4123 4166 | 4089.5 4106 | -1.31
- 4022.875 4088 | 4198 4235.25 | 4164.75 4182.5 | 0.45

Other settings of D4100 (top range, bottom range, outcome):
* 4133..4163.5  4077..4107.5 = 0.93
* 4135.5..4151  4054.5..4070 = 0.93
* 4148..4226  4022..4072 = 0.91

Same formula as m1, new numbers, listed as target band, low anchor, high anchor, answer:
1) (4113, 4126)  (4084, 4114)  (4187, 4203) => 1.1 A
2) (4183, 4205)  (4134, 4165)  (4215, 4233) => 1.4 A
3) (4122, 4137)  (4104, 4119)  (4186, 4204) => -1.9 A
